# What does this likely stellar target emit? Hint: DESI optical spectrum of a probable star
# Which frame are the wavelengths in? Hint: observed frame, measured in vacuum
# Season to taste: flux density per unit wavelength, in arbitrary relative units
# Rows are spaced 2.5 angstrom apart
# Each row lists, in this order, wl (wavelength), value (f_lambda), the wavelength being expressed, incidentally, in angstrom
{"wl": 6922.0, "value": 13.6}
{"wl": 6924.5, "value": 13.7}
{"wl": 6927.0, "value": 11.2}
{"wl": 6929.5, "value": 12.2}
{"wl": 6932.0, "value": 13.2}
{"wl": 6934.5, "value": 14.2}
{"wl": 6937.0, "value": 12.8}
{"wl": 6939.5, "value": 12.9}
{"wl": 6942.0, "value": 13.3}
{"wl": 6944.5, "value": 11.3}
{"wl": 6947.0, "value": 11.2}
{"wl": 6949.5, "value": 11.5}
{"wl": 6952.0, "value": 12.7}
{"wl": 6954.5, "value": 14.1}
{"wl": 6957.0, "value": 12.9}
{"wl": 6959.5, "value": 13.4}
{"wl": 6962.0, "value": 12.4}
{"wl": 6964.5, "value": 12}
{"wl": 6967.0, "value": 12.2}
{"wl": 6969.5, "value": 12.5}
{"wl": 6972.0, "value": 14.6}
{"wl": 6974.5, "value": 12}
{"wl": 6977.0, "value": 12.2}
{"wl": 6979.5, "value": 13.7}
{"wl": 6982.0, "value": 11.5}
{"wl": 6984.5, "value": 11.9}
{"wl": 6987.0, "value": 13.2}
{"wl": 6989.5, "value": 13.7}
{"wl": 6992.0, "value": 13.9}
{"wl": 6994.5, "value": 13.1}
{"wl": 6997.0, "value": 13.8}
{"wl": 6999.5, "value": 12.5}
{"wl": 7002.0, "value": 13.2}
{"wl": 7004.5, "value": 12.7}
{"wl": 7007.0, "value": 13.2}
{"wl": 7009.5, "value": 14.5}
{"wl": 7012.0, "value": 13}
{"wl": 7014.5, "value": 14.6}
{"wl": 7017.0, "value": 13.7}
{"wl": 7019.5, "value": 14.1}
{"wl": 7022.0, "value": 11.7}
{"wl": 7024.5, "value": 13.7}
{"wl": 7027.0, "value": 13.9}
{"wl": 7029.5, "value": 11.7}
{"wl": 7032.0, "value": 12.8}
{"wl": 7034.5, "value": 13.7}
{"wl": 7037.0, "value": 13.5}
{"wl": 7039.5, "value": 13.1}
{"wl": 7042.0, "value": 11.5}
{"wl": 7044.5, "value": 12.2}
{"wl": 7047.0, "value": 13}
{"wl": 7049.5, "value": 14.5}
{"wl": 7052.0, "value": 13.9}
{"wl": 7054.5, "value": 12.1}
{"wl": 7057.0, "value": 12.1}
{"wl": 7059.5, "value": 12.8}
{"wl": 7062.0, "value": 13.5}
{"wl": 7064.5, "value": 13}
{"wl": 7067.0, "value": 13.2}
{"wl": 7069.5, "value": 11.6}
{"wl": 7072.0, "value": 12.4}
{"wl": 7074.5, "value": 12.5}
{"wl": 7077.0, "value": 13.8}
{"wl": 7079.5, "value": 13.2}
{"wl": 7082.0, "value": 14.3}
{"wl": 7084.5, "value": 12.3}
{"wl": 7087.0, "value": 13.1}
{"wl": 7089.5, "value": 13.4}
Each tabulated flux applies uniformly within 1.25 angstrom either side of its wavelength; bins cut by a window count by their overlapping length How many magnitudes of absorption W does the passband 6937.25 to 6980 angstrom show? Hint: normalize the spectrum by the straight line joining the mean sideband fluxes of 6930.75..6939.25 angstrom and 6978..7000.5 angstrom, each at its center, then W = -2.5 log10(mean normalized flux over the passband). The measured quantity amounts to 0.05 mag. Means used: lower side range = 13.3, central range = 12.6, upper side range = 13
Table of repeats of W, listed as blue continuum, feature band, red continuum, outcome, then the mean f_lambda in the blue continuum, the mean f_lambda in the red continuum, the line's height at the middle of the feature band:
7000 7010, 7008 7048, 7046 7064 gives 0.00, 13.2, 13.1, 13.2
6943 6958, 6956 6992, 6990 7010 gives 0.00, 12.3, 13.3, 12.8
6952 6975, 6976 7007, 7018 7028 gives 0.01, 12.9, 13.3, 13.1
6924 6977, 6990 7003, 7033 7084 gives -0.04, 12.7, 13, 12.8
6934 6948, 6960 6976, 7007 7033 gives 0.02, 12.6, 13.4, 12.8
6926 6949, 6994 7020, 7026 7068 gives -0.06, 12.5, 13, 12.8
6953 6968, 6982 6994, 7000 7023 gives 0.01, 12.8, 13.4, 13.1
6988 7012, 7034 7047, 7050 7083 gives 0.03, 13.4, 13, 13.1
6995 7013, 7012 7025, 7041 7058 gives -0.03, 13.3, 12.8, 13.1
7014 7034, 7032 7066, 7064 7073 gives -0.01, 13.2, 12.5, 12.8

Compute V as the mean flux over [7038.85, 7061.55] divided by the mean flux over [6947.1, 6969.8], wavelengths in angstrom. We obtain 1.02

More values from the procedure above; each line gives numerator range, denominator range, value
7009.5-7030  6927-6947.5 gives 1.07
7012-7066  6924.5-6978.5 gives 1.04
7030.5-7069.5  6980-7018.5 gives 0.98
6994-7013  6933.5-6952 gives 1.06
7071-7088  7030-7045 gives 1.03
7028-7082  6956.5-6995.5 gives 1.01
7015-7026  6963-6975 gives 1.06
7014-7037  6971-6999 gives 1.02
